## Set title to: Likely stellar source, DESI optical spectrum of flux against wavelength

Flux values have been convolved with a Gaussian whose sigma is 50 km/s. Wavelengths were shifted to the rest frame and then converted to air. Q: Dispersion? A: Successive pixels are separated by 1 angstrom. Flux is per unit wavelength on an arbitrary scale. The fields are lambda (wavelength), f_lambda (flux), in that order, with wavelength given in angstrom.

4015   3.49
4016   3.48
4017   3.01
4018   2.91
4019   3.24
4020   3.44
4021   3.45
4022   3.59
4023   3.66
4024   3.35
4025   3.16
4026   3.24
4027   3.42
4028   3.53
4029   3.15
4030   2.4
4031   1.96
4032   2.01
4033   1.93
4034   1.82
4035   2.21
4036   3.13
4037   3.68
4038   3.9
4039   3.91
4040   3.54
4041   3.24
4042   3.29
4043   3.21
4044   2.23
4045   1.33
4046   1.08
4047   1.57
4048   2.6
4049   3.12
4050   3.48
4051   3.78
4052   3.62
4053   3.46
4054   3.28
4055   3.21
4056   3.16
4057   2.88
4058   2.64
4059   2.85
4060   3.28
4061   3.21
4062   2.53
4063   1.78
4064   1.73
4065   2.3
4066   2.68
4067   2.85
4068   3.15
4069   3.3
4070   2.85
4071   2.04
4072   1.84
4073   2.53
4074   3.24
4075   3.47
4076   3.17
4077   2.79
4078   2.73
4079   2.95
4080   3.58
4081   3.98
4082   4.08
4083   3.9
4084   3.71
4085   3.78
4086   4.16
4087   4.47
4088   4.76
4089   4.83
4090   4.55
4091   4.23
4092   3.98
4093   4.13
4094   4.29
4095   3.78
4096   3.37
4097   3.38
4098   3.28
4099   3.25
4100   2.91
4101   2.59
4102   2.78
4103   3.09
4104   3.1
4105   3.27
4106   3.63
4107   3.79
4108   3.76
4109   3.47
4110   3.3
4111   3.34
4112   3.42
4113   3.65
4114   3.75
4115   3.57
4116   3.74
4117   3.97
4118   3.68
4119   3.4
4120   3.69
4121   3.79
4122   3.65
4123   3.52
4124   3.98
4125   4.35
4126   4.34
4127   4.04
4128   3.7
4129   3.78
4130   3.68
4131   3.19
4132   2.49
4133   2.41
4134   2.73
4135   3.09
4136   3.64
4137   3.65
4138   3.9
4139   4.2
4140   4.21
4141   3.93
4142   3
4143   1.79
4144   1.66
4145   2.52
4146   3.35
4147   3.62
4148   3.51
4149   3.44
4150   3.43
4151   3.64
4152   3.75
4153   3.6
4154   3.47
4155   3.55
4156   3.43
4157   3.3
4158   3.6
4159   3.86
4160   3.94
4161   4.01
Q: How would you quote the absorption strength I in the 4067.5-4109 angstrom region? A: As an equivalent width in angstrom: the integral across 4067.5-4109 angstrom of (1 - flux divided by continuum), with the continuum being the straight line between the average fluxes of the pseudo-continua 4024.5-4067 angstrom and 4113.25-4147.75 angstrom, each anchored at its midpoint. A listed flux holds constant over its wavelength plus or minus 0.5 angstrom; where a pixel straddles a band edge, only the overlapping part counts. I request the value -4.3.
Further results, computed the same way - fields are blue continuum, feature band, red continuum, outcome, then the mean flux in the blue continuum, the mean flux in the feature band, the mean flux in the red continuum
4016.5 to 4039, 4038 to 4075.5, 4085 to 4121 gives 5.0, 3.03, 2.83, 3.67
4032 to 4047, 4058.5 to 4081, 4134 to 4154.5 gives 0.7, 2.69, 2.79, 3.35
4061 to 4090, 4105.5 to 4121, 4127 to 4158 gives -1.6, 3.21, 3.62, 3.34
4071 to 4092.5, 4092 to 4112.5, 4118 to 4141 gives 1.2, 3.62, 3.41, 3.62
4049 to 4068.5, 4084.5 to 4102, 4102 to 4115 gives -3.0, 2.95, 3.84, 3.44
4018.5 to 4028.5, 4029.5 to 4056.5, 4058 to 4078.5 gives 2.4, 3.41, 2.82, 2.71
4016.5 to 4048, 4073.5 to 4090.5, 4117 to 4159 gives -3.3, 2.89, 3.77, 3.47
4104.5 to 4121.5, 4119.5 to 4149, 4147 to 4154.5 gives 1.2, 3.6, 3.43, 3.55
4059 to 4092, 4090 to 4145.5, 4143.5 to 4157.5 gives -3.2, 3.27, 3.48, 3.31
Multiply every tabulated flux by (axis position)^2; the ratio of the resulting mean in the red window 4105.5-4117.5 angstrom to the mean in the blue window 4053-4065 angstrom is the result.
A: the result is 1.33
